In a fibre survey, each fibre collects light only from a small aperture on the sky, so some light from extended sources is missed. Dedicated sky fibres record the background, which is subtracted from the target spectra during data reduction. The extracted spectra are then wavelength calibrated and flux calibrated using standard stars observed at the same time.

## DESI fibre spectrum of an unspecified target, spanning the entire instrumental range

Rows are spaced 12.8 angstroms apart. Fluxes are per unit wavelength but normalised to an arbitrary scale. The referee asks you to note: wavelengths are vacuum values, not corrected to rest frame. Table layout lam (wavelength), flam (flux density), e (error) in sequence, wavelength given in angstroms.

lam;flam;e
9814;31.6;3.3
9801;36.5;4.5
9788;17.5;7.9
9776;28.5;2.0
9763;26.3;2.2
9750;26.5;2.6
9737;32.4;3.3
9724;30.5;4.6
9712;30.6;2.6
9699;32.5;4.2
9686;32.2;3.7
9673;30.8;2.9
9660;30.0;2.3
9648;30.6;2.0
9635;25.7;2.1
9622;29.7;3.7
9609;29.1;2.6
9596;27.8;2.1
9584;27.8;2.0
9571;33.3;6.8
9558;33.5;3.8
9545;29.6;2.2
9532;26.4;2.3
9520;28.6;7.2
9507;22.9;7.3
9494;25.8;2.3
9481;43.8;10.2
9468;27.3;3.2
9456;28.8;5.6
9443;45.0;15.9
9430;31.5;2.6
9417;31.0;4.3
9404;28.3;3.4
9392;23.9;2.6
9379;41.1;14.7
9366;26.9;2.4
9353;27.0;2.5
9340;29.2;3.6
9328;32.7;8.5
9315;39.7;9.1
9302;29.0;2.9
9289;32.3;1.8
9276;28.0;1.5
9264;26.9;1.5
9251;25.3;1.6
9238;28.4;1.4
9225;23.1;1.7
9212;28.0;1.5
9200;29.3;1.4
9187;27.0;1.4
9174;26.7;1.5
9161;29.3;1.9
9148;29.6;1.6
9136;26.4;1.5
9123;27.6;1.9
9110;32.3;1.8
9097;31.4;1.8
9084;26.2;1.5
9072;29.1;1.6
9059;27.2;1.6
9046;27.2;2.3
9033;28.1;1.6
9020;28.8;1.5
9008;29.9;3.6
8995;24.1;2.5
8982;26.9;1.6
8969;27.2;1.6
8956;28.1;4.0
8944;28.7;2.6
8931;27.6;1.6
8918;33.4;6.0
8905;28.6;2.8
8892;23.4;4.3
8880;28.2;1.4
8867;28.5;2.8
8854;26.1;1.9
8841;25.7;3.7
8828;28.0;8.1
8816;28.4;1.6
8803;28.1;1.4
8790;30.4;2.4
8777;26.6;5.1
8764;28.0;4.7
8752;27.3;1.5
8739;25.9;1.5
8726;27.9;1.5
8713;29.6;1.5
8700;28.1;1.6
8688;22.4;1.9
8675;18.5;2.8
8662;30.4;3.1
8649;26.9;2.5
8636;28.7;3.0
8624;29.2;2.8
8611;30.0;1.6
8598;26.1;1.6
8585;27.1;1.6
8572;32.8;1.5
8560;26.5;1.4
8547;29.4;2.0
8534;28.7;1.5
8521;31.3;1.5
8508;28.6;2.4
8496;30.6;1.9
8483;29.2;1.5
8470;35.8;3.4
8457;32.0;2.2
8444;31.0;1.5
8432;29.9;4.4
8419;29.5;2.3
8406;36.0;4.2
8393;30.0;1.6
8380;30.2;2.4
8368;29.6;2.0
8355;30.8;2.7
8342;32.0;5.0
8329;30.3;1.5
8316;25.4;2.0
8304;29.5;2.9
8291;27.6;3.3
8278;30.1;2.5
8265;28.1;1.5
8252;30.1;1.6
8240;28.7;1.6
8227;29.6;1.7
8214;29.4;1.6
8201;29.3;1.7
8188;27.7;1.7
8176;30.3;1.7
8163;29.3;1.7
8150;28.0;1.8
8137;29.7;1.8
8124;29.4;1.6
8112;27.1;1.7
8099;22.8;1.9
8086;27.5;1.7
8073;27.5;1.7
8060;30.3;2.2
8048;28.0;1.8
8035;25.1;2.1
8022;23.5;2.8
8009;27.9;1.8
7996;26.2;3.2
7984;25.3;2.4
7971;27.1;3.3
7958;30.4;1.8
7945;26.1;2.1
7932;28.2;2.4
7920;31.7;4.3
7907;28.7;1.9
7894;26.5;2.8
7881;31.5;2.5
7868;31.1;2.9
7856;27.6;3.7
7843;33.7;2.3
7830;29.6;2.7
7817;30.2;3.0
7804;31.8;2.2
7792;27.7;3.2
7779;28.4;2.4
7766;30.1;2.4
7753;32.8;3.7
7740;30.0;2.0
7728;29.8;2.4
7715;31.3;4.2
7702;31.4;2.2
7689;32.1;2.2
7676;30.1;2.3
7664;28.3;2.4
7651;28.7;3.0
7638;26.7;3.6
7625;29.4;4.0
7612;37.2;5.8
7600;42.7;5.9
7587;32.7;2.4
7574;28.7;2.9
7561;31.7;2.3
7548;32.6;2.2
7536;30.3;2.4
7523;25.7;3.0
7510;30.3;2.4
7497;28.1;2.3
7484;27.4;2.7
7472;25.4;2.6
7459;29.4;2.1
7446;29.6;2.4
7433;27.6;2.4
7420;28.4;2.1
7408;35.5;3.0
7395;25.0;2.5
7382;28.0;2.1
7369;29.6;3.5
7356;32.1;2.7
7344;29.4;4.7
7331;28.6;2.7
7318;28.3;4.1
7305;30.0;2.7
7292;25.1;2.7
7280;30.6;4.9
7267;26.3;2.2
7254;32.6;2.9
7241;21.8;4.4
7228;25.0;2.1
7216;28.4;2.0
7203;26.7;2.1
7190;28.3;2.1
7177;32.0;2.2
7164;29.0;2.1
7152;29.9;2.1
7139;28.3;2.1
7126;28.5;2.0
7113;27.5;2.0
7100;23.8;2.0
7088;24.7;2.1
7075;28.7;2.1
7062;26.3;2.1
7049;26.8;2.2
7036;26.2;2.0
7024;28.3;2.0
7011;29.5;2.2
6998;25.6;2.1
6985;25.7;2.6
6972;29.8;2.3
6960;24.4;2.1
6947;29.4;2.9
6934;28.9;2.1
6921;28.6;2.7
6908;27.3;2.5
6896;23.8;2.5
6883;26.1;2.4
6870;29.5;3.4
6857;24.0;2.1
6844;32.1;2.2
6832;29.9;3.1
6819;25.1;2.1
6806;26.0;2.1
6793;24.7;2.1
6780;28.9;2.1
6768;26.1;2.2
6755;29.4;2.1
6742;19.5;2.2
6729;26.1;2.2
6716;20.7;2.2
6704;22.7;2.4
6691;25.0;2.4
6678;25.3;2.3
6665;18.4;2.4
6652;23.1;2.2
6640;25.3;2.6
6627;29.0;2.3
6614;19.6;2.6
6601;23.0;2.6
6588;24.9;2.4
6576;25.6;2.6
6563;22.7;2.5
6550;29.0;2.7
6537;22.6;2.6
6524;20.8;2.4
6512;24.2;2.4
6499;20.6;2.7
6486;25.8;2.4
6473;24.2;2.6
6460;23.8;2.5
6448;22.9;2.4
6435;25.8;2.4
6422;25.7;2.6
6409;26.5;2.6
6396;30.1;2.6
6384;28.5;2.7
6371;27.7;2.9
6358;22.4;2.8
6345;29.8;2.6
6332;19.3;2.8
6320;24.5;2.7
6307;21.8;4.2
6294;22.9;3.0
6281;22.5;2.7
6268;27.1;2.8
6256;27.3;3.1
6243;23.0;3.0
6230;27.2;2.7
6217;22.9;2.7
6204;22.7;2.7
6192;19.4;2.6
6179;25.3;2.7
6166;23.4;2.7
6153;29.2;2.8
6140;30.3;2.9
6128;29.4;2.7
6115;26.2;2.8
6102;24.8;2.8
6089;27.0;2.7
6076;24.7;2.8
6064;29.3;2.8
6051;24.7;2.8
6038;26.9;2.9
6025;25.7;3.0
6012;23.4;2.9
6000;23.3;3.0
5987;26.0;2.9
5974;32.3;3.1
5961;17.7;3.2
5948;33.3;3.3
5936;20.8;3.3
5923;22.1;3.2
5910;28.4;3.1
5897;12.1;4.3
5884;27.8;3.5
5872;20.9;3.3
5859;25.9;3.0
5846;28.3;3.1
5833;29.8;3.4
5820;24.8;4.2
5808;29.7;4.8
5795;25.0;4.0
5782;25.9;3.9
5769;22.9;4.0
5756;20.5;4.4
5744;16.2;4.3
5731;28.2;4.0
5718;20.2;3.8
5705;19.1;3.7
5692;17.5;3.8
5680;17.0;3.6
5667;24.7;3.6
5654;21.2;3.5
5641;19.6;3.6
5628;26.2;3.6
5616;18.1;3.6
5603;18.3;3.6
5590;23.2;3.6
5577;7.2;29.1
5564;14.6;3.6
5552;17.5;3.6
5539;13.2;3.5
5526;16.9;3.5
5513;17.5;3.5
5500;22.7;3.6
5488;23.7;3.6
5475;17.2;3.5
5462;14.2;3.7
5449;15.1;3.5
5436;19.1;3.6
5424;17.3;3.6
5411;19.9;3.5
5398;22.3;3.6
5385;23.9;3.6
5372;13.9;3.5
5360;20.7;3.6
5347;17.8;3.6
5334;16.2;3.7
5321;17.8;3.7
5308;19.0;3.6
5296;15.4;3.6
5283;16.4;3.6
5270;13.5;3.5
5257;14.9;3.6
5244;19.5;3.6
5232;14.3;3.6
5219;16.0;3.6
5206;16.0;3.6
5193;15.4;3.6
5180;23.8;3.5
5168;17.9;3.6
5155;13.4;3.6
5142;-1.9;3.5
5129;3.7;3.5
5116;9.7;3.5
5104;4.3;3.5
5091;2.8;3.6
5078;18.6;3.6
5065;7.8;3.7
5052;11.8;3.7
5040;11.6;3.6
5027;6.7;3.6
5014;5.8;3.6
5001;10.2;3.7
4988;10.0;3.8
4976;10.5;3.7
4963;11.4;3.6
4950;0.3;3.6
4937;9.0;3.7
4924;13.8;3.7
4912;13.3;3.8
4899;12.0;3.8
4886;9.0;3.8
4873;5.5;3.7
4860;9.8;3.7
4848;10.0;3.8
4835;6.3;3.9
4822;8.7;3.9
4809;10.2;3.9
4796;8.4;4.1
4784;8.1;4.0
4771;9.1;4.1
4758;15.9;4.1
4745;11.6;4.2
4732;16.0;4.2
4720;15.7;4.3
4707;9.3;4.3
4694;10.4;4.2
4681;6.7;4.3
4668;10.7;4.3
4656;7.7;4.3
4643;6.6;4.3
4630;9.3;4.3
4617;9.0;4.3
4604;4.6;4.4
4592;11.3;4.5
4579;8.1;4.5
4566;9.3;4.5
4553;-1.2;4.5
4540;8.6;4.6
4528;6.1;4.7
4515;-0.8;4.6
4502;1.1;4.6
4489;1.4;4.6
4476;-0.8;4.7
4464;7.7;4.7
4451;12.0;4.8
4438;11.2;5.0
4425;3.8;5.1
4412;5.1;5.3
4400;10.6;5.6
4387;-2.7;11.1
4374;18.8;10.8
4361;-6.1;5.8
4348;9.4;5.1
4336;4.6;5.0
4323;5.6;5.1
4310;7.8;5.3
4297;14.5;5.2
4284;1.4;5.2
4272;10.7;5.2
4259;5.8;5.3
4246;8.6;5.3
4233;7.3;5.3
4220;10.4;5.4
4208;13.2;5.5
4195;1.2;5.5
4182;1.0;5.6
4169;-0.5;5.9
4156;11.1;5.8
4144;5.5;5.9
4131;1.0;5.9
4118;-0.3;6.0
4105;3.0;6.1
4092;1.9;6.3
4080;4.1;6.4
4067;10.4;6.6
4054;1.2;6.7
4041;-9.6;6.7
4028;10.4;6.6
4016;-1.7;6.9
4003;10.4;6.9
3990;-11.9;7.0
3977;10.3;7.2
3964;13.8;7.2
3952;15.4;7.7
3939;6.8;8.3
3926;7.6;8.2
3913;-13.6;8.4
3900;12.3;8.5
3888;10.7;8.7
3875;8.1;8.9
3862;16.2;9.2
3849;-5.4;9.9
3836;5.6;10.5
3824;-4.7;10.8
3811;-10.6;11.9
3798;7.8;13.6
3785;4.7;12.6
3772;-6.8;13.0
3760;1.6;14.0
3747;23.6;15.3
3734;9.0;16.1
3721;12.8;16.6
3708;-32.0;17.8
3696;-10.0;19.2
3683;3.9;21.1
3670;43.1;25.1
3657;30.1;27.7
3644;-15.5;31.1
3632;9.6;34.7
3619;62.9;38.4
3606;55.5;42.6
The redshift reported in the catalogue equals 0.295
